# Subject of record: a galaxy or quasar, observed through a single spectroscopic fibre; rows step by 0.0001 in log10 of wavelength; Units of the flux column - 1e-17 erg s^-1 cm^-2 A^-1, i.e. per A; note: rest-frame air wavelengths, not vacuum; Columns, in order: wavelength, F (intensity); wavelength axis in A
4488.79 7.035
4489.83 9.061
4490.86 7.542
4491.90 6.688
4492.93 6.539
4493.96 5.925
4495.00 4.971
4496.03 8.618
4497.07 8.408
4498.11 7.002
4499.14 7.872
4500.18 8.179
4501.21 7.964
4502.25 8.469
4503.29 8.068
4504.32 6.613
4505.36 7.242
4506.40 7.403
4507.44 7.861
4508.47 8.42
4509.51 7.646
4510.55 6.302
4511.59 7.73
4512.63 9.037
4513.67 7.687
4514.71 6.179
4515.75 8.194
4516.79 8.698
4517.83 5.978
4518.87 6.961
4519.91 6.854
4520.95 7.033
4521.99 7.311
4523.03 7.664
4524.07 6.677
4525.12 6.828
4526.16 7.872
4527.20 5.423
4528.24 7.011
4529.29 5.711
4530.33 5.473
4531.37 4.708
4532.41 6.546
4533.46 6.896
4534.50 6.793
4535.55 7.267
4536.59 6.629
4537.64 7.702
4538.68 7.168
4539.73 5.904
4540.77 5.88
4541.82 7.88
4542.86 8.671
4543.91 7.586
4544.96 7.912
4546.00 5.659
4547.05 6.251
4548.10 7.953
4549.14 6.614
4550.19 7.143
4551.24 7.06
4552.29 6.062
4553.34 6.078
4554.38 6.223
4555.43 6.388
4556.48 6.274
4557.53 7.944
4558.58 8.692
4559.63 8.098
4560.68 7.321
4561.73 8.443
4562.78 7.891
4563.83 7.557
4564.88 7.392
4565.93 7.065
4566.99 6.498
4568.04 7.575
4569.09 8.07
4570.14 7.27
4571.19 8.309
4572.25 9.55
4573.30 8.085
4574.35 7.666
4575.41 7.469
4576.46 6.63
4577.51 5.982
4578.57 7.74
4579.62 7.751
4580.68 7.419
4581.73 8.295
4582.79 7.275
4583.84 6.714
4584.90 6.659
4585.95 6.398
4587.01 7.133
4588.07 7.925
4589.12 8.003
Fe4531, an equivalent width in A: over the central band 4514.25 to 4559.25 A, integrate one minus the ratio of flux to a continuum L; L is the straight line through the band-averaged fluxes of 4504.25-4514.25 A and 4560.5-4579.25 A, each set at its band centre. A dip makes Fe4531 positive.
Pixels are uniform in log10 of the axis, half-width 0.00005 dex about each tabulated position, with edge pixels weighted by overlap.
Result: 4.3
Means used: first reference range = 7.62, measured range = 6.88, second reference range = 7.59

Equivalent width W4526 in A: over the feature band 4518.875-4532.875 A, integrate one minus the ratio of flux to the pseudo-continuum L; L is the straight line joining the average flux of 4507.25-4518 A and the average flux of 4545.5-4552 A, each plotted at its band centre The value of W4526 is 1.5 A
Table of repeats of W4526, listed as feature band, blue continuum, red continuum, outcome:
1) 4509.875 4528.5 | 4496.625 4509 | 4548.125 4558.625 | 0.70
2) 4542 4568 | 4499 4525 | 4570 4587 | 0.87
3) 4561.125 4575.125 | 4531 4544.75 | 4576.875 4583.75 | -1.07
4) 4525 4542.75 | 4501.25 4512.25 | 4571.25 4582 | 2.37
